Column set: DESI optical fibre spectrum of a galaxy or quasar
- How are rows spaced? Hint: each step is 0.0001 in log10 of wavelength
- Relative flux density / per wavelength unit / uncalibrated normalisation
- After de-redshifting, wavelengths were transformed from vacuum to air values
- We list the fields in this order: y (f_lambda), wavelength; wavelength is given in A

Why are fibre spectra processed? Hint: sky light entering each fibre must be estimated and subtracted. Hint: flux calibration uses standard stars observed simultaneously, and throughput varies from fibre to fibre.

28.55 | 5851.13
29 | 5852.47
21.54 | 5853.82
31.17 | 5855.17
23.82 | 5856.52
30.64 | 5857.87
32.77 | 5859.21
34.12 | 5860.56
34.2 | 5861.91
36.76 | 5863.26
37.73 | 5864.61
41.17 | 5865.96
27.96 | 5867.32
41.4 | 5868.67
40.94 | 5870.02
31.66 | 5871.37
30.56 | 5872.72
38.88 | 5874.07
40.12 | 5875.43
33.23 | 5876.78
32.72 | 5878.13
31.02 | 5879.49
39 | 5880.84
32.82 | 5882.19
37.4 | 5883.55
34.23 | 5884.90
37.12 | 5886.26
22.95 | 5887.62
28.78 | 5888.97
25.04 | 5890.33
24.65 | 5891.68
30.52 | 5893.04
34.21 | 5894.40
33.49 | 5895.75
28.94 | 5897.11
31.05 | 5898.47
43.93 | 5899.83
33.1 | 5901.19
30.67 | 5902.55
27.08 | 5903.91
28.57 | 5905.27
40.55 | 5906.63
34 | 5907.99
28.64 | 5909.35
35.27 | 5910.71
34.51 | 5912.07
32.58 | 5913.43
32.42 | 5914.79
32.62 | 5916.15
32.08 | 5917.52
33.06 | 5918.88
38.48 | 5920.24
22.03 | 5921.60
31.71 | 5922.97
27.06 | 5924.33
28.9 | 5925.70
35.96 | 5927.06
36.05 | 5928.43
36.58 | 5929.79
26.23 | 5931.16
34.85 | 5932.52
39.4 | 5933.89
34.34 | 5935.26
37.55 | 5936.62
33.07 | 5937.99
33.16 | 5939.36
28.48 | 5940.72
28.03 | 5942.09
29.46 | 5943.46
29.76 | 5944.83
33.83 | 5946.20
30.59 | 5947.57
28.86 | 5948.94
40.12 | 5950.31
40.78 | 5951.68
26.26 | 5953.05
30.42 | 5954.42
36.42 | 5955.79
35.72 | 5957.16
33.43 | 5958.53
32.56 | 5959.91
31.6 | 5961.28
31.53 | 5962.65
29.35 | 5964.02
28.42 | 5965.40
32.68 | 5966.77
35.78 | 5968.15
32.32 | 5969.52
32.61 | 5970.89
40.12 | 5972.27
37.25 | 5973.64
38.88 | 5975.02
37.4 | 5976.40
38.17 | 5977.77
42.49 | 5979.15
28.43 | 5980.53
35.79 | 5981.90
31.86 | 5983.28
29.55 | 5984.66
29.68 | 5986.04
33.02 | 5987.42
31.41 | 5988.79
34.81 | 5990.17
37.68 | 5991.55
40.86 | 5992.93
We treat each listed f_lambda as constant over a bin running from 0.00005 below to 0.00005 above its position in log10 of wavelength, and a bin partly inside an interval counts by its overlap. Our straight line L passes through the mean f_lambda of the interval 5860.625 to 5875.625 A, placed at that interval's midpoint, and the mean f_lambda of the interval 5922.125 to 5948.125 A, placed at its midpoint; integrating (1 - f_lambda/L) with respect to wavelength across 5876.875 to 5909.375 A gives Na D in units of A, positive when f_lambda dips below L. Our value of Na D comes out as 2.4 A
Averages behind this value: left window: 36.3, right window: 32.3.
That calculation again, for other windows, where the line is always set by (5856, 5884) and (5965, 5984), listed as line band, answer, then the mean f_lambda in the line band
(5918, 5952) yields 2.35 A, 32.6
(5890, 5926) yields 3.27 A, 31.8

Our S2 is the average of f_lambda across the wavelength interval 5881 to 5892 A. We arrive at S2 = 31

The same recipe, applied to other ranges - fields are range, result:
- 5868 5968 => 32.8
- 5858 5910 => 33.4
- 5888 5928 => 31.7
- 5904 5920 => 33.1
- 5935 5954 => 32.4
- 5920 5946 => 32.1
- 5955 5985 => 34.2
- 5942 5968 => 32.3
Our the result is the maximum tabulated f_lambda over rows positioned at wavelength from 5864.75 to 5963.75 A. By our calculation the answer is 43.93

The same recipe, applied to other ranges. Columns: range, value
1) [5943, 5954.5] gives 40.78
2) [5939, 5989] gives 42.49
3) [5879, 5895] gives 39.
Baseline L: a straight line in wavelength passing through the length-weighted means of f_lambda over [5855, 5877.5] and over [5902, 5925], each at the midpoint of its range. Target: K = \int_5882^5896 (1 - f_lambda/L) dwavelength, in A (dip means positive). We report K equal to 1.0 A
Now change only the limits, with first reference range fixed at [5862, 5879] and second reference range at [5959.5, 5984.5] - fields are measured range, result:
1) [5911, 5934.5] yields 1.6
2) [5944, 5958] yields 0.5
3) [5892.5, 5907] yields 1.1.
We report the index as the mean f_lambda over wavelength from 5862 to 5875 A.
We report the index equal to 36.3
